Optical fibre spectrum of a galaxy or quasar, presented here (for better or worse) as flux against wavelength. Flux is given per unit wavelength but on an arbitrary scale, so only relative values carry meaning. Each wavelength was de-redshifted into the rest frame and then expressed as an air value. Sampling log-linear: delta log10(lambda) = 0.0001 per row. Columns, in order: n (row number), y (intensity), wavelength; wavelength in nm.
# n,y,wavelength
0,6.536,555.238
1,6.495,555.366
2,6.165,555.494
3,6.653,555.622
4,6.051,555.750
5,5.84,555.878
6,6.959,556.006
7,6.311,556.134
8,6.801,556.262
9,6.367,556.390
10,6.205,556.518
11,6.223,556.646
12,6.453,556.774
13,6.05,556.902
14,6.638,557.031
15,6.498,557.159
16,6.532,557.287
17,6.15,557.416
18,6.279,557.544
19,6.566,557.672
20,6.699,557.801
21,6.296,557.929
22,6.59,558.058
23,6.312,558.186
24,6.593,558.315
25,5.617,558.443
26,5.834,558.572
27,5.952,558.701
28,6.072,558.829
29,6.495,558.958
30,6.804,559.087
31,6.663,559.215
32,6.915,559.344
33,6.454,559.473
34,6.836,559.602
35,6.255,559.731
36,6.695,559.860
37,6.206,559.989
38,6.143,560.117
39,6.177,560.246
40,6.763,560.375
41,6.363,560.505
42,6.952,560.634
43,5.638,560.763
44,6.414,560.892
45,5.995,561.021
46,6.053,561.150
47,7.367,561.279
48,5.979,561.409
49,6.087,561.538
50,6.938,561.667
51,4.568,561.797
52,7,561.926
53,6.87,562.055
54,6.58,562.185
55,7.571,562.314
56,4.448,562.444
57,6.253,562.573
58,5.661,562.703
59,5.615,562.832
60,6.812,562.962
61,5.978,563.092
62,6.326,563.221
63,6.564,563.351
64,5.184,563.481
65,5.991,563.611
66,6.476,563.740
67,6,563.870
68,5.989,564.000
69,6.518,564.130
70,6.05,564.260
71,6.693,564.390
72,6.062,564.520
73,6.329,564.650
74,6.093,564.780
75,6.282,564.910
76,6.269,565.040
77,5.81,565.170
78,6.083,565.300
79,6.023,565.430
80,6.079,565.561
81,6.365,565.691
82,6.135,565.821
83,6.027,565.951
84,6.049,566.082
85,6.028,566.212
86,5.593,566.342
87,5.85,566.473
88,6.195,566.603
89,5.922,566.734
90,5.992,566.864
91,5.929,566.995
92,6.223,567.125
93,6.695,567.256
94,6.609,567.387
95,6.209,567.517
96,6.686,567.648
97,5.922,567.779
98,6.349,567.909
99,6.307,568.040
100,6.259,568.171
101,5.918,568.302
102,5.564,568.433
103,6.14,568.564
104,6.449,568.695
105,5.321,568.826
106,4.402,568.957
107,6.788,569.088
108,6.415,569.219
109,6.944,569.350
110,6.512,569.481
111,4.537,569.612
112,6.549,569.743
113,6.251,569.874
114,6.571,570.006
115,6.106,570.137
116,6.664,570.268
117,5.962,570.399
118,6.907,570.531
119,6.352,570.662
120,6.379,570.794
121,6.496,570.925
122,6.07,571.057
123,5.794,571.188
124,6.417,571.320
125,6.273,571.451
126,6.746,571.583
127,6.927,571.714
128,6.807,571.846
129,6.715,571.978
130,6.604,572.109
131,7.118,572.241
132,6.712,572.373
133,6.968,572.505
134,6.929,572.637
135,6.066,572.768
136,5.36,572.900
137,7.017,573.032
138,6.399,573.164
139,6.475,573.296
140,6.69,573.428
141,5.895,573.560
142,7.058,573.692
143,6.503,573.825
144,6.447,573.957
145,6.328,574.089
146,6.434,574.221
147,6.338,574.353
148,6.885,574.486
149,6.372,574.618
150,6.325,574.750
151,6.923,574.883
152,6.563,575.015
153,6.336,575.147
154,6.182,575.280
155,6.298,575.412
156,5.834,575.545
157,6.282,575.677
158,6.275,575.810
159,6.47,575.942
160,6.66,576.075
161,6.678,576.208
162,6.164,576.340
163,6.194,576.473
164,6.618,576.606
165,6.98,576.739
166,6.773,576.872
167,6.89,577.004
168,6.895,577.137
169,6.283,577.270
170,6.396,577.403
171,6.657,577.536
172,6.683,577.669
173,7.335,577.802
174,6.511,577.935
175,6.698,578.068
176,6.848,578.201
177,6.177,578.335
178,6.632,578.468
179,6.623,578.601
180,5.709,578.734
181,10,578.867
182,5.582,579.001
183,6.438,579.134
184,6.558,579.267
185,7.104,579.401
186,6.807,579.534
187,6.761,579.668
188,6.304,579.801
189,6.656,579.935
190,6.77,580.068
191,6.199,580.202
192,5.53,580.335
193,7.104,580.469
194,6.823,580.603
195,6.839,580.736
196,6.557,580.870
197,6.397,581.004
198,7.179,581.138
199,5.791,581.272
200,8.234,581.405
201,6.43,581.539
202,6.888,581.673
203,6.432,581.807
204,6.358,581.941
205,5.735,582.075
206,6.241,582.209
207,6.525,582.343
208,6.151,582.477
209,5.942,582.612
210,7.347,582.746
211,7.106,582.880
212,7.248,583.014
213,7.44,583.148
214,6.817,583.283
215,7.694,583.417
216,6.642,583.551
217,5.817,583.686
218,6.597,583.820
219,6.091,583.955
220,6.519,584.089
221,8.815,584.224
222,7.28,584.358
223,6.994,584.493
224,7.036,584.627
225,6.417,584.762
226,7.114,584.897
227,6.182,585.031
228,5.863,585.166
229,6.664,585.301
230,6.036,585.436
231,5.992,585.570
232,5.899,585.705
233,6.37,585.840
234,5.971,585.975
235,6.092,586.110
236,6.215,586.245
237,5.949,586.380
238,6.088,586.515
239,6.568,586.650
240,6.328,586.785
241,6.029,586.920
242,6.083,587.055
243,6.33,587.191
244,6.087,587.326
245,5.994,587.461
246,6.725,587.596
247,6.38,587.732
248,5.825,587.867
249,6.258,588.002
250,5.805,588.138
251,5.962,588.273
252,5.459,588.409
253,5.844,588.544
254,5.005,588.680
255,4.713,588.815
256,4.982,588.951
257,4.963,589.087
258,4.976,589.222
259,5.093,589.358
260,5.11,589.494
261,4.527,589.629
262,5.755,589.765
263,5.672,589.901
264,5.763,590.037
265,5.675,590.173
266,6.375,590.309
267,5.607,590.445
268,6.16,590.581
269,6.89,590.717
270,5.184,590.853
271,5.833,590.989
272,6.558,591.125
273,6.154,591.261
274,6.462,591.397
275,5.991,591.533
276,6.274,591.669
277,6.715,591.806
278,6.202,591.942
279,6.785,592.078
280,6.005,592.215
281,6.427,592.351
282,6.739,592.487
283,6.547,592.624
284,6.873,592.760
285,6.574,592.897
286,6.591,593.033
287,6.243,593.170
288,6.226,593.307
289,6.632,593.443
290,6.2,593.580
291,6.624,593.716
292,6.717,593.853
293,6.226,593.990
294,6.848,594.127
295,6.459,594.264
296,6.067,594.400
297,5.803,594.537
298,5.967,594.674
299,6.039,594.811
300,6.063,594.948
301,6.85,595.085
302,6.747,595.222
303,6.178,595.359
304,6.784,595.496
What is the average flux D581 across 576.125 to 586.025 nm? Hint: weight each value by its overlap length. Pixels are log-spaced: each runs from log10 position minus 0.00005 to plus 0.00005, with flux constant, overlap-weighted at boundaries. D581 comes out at 6.65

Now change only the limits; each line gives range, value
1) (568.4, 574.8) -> 6.37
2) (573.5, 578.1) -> 6.52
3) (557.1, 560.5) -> 6.4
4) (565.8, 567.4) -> 6.08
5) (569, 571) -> 6.34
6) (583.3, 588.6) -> 6.36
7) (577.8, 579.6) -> 6.77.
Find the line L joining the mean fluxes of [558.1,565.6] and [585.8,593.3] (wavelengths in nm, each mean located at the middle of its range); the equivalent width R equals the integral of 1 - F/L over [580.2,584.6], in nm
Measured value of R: -0.48 nm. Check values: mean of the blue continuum 6.26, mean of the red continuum 6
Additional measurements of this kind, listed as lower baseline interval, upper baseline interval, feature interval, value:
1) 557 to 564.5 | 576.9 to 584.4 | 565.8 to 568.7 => 0.141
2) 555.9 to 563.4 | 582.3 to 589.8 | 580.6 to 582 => -0.109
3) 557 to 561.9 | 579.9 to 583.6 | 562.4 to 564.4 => 0.119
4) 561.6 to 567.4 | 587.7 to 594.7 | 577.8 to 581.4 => -0.361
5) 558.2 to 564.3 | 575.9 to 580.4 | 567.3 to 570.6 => 0.133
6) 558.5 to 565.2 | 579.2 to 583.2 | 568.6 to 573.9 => 0.062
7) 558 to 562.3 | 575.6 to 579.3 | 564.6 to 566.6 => 0.122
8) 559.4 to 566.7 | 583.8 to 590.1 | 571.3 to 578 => -0.453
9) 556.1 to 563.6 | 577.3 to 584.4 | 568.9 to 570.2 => 0.077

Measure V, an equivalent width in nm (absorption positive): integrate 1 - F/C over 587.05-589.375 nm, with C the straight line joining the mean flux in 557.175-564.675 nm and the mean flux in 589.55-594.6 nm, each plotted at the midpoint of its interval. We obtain 0.20 nm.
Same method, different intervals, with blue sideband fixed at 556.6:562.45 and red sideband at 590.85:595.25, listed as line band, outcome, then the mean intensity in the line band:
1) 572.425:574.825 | -0.038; 6.47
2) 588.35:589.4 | 0.205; 5.13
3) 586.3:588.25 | 0.061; 6.17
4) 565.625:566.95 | 0.075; 6.02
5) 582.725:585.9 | -0.185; 6.74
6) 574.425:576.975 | -0.038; 6.47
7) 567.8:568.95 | 0.077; 5.95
